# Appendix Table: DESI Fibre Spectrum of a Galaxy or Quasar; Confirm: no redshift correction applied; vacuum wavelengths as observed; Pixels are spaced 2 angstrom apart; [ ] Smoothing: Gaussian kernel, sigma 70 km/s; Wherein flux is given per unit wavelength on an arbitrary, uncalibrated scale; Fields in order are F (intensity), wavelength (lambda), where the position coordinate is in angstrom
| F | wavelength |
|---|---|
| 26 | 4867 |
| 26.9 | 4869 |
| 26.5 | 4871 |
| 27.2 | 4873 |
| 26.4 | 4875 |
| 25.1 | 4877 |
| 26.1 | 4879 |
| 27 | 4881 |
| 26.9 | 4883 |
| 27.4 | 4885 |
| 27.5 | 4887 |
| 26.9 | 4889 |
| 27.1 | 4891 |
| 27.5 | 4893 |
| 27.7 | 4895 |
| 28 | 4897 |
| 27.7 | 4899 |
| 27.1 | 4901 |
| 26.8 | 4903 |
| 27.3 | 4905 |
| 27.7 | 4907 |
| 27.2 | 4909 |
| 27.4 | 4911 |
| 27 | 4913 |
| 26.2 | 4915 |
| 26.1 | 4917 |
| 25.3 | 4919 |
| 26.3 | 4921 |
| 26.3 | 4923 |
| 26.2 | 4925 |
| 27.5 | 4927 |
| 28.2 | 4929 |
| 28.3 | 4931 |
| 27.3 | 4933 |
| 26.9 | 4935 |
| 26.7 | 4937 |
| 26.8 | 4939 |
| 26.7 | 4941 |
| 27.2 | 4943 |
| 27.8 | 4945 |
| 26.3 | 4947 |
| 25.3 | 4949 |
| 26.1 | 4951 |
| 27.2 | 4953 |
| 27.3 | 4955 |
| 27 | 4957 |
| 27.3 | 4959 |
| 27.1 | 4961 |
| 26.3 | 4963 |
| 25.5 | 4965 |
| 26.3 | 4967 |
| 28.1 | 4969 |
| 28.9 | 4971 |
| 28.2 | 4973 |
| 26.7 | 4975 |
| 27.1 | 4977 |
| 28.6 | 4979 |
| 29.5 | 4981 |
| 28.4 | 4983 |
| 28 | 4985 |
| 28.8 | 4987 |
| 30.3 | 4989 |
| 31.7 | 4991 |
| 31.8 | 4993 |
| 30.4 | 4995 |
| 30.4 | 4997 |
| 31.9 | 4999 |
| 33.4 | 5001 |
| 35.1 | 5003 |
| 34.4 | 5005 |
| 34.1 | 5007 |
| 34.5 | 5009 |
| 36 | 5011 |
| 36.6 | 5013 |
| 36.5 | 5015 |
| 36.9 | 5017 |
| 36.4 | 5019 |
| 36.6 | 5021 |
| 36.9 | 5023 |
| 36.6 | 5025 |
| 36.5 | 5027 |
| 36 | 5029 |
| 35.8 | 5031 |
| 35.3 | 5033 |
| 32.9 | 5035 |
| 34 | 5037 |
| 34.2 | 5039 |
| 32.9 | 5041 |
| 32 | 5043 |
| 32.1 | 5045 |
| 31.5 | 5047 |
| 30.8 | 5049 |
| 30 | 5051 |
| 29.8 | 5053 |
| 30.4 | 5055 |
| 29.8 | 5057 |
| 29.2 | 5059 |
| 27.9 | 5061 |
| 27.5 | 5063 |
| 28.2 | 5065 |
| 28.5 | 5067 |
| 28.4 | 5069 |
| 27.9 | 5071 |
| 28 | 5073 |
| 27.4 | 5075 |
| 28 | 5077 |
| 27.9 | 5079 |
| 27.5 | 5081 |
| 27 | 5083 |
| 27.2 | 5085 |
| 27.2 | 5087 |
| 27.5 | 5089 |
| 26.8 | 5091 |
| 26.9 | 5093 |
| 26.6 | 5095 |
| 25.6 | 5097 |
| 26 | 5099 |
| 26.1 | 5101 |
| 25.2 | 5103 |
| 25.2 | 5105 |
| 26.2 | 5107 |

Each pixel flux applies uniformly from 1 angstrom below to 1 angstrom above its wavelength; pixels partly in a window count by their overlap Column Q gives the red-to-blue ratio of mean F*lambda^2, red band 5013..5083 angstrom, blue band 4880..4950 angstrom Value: 1.24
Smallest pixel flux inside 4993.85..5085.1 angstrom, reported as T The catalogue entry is 27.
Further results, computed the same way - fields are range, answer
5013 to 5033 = 35.3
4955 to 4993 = 25.5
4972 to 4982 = 26.7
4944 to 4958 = 25.3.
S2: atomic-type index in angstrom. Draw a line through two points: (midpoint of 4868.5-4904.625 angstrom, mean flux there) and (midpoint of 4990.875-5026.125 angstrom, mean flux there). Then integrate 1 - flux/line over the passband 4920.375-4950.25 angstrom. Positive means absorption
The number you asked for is 3.1 angstrom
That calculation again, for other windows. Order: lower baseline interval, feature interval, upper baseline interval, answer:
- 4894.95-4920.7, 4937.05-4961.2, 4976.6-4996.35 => 1.3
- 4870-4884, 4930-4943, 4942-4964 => -0.2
